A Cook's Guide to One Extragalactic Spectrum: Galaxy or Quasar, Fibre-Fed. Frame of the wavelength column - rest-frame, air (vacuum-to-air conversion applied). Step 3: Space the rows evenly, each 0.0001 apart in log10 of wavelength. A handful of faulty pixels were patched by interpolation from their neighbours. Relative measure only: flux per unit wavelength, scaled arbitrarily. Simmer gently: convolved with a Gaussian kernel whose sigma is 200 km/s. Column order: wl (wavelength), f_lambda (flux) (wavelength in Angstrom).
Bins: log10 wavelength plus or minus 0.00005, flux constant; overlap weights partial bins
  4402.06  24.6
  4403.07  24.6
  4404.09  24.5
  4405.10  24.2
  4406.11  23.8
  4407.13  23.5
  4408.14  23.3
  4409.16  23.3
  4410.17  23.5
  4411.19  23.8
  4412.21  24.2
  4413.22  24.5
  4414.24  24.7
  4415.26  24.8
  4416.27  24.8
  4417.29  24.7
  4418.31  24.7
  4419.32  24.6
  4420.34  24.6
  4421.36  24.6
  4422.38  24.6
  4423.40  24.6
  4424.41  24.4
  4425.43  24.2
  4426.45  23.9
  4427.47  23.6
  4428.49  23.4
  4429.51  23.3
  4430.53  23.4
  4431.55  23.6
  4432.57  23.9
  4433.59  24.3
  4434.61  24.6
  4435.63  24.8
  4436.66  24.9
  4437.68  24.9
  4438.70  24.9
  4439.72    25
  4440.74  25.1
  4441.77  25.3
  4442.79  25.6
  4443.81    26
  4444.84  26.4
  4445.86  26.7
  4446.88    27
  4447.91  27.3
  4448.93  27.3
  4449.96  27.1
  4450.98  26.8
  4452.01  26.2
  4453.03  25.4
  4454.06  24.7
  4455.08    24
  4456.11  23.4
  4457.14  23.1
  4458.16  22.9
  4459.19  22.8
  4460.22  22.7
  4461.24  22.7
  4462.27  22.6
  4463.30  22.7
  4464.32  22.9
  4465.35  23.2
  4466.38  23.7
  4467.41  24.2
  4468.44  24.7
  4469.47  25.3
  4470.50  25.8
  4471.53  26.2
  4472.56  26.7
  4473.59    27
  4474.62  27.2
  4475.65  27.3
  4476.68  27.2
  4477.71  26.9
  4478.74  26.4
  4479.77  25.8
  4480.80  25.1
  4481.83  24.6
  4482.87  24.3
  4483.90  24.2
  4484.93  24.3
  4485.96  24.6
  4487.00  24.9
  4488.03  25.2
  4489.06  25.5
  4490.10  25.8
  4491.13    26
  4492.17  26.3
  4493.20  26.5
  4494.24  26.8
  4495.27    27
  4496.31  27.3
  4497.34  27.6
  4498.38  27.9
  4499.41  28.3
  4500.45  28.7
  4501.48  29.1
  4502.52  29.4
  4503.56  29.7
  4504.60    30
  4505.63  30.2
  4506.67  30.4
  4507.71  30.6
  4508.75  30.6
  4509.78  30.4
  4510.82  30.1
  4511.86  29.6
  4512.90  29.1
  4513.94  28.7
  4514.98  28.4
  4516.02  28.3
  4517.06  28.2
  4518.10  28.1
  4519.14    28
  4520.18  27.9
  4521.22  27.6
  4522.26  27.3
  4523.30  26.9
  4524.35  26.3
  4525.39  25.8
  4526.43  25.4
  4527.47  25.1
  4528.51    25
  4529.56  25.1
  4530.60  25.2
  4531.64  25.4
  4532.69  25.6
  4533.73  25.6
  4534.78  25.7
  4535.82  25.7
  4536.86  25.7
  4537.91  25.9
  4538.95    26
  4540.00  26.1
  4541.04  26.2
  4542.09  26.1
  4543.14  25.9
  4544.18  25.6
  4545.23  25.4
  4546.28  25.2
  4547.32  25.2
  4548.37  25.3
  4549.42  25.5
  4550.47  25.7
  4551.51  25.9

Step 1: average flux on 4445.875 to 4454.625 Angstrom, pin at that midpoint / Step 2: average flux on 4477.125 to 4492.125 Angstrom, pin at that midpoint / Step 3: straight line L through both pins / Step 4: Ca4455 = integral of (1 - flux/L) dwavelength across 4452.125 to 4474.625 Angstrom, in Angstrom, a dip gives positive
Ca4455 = 1.54 Angstrom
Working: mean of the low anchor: 26.5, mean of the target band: 24.2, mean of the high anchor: 25.3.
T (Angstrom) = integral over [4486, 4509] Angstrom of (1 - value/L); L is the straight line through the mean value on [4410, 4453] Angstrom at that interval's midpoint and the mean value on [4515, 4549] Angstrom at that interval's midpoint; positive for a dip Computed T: -1.8 Angstrom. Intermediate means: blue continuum 24.9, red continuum 26.2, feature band 27.8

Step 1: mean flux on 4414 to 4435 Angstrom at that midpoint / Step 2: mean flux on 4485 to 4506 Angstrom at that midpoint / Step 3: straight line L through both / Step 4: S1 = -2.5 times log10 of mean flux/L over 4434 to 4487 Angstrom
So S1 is 0.03 mag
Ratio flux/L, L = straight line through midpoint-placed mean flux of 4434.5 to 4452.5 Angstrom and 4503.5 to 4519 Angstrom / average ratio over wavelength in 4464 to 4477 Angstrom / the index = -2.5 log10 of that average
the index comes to 0.08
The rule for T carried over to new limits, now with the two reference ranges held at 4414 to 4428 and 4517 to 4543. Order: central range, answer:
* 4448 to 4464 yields 0.43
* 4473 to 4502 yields -0.94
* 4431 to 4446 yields -0.16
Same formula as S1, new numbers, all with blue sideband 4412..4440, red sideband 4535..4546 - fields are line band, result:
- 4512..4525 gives -0.10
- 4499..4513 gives -0.17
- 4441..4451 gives -0.08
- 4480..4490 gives 0.01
